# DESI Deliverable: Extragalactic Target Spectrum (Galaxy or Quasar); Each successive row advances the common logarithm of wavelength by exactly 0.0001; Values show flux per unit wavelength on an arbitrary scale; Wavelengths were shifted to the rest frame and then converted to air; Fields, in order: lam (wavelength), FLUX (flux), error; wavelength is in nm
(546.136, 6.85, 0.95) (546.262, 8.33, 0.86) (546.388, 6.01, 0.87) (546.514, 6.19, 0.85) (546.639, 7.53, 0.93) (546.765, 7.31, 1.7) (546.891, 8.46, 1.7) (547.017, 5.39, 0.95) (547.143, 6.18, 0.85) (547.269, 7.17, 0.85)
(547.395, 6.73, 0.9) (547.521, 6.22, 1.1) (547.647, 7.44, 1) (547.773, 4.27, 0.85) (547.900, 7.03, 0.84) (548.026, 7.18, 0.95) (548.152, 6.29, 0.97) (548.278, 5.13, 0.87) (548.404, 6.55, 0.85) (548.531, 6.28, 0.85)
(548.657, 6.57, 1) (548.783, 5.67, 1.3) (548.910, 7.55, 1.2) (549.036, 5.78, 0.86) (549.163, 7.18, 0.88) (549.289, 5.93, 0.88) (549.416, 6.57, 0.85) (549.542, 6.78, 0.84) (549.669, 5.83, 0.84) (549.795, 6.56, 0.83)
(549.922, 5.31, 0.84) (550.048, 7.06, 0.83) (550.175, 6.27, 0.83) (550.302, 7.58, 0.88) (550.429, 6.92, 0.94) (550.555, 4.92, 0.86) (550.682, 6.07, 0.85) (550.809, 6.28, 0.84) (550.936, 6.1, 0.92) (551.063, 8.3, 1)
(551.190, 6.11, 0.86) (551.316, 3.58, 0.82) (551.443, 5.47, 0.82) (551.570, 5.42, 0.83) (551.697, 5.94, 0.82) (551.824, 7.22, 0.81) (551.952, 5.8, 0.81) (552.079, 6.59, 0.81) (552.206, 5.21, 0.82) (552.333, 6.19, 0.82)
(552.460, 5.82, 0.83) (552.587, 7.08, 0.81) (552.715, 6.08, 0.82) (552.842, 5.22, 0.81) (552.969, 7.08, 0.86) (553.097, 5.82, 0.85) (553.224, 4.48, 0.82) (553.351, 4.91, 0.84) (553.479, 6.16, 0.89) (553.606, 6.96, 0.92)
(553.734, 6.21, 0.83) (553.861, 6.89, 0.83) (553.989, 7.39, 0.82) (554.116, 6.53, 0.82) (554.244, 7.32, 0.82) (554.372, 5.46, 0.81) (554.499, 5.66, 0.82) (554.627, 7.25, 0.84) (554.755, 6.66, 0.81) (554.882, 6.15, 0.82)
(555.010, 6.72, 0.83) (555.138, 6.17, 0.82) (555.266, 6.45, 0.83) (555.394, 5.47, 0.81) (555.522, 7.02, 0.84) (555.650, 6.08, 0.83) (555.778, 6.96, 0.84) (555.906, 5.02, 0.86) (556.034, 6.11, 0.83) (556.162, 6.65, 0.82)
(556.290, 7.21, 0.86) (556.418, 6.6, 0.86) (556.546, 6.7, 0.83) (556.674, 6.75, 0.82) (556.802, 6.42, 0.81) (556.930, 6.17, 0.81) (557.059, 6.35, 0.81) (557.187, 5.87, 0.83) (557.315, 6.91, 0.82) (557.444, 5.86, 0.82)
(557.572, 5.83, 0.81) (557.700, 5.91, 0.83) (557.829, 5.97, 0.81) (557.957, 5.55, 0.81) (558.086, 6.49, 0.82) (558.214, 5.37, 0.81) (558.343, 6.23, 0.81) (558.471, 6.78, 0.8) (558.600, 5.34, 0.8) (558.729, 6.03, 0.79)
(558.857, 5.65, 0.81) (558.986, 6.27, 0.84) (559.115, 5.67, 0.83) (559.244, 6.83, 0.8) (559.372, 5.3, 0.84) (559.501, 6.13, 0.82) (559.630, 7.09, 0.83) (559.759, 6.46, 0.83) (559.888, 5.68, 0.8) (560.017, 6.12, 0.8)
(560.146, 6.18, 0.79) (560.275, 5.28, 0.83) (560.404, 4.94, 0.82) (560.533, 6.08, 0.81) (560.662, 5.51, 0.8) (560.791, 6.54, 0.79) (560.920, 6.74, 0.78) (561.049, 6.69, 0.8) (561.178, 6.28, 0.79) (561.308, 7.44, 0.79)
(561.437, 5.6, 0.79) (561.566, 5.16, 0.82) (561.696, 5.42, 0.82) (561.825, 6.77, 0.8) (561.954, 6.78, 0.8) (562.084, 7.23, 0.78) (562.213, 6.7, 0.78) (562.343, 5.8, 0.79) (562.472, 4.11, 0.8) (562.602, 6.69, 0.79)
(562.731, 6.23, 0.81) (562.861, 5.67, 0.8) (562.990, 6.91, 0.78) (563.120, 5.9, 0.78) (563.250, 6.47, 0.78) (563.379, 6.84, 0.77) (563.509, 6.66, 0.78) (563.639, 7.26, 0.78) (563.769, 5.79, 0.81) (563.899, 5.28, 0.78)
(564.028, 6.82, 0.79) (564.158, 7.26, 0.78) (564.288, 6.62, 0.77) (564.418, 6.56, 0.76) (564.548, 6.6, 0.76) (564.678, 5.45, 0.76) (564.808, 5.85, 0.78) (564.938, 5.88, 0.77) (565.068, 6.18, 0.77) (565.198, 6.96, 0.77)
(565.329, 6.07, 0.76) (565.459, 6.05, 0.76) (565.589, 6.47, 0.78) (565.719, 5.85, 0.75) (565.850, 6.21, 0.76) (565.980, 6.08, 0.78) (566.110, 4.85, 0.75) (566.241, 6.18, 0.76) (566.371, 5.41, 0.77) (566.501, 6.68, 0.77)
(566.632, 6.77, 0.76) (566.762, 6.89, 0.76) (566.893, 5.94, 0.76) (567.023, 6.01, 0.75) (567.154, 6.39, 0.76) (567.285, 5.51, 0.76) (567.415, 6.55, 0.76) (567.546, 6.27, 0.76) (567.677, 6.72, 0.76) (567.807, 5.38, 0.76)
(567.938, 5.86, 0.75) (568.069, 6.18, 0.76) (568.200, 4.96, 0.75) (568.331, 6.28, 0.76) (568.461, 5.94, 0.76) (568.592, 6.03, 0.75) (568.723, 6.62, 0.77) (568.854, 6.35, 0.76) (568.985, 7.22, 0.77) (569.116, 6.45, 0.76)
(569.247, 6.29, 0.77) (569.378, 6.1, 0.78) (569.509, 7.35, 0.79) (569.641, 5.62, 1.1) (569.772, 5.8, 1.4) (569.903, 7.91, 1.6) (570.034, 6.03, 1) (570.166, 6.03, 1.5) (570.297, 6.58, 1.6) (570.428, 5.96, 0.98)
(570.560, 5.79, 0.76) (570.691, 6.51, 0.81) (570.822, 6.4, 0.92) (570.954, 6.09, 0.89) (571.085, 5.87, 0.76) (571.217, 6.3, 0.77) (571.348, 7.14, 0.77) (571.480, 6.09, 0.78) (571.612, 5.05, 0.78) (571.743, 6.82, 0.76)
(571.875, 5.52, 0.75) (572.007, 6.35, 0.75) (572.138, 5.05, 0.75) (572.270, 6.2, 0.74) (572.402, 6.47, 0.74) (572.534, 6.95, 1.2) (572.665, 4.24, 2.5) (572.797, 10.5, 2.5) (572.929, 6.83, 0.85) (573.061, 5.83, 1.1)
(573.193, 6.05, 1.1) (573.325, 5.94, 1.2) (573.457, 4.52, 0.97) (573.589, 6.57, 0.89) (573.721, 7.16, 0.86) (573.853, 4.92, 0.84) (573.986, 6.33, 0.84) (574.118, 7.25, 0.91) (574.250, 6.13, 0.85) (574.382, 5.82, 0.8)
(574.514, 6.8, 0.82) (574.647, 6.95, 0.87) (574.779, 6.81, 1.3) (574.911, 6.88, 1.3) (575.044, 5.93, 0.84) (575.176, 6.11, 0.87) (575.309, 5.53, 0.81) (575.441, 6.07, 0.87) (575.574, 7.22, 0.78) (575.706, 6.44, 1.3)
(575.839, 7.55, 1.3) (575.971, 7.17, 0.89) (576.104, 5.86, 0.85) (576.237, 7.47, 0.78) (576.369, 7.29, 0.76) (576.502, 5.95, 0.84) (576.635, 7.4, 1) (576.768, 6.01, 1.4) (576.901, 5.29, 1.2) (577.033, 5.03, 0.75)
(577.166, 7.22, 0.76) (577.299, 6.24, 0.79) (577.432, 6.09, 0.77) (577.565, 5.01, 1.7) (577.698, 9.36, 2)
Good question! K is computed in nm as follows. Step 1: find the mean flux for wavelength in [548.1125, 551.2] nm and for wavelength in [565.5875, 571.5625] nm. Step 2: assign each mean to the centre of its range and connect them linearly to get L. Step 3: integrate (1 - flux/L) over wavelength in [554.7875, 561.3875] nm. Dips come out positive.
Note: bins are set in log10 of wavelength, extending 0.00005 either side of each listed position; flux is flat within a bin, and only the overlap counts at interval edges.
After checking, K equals 0.12 nm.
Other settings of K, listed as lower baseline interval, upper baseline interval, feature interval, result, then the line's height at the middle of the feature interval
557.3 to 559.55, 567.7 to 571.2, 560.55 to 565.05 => -0.15 nm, 6.08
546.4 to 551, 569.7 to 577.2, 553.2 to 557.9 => 0.07 nm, 6.42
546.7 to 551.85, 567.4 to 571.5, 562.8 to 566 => -0.01 nm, 6.29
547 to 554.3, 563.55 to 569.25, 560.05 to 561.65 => 0.05 nm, 6.22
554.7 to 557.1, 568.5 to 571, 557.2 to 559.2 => 0.13 nm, 6.4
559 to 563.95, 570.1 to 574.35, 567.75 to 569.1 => 0.02 nm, 6.21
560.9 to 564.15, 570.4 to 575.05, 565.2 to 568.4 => 0.11 nm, 6.29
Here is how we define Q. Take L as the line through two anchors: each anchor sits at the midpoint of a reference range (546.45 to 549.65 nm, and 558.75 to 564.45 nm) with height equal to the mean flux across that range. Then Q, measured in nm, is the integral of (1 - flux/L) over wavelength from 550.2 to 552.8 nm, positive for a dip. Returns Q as 0.13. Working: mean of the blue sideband 6.52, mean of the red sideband 6.21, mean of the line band 6.13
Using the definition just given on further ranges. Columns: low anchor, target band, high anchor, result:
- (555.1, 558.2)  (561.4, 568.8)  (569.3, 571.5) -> 0.16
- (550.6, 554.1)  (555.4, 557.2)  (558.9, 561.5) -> -0.09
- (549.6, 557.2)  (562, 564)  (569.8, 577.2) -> 0.01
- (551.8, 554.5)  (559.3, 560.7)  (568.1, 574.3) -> 0.07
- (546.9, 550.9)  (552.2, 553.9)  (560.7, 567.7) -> 0.09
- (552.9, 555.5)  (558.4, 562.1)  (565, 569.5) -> 0.07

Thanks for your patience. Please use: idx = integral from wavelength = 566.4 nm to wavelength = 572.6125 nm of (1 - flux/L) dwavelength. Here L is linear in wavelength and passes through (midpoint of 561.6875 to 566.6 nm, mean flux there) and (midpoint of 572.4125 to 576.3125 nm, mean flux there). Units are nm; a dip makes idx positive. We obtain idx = 0.131 nm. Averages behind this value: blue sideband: 6.24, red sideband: 6.48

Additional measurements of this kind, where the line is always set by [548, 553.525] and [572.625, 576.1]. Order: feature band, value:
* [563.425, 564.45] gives -0.04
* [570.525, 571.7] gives 0.05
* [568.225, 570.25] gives 0.00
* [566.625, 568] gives 0.04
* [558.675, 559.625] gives 0.03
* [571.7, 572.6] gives 0.03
